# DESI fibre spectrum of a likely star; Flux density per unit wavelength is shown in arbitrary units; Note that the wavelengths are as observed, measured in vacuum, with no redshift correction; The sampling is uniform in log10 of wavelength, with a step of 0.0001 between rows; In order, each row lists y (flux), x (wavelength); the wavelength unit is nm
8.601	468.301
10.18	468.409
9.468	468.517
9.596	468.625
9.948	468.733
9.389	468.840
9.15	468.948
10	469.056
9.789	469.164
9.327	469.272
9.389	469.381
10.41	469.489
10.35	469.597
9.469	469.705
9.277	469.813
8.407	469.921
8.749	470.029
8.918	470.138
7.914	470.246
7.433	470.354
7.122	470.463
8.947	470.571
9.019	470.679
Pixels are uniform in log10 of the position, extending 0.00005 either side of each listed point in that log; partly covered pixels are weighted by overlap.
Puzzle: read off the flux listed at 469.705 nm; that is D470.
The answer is 9.469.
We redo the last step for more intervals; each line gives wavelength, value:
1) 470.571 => 8.947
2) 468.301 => 8.601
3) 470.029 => 8.749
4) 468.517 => 9.468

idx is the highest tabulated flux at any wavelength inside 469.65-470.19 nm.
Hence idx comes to 9.469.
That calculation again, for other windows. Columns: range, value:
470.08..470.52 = 8.918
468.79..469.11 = 10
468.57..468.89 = 9.948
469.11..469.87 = 10.41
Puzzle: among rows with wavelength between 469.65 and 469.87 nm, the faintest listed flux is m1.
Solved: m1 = 9.277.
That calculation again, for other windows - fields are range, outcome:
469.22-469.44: 9.327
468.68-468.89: 9.389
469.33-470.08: 8.407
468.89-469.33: 9.15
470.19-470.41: 7.433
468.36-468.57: 9.468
